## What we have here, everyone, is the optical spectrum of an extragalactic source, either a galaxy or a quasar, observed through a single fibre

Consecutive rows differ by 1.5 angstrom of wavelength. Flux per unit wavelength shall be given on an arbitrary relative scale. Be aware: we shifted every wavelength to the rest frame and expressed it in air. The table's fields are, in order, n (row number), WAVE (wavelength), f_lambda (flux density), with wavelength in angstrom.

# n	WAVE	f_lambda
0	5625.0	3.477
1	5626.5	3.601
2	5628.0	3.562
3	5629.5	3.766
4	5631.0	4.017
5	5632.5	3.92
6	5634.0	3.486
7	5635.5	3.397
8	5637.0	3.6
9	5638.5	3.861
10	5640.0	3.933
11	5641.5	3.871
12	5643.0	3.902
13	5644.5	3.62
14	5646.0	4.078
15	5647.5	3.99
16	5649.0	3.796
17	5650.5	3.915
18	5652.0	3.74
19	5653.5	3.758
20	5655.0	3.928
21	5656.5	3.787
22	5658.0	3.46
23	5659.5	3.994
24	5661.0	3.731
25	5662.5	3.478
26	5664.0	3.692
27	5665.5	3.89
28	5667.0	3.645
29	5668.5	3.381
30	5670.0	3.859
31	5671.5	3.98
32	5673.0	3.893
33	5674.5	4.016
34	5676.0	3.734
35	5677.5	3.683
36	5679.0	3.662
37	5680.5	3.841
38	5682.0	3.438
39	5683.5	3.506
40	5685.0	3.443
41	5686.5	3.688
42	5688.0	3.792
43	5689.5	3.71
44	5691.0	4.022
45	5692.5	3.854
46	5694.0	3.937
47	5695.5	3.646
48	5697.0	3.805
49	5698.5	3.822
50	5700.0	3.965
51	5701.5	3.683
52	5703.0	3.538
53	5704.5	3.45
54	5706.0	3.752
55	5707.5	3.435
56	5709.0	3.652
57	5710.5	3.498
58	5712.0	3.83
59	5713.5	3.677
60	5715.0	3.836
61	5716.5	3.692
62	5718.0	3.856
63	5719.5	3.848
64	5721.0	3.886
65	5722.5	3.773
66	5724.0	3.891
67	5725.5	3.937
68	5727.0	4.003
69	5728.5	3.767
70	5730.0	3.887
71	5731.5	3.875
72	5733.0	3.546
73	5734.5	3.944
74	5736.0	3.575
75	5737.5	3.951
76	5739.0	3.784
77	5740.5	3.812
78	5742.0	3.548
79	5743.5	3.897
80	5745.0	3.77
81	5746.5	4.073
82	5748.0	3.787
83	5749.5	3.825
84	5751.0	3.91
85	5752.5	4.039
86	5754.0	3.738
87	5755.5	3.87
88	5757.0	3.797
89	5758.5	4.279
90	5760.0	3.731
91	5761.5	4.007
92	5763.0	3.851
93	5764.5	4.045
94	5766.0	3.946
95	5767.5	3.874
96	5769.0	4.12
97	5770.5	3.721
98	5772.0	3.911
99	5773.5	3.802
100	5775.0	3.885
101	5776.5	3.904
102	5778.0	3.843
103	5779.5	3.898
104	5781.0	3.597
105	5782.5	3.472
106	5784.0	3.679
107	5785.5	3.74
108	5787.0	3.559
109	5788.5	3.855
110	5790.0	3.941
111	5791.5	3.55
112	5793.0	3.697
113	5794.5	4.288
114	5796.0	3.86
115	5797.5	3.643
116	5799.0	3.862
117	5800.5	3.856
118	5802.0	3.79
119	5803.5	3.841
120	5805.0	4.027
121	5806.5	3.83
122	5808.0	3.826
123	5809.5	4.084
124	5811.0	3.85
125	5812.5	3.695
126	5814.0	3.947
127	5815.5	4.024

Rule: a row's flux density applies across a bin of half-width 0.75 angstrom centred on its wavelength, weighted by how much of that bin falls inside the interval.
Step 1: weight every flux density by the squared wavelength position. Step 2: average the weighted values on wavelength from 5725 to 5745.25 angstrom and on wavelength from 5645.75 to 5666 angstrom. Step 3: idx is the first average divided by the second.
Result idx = 1.0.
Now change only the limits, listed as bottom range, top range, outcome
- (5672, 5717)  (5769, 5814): 1.06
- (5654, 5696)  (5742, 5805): 1.06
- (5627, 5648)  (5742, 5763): 1.07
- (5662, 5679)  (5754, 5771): 1.08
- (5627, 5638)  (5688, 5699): 1.06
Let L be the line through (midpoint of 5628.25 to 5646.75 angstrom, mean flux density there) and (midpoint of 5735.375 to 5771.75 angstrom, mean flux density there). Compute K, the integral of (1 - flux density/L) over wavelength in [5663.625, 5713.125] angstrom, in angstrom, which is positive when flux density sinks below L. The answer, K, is 1.3 angstrom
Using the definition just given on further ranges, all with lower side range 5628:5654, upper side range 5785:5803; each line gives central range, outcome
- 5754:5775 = -0.6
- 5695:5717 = 0.7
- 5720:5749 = -0.2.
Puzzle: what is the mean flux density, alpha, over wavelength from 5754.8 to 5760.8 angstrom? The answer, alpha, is 3.92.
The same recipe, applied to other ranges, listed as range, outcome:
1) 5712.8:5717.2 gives 3.74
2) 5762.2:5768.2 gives 3.93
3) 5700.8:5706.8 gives 3.6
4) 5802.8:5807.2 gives 3.9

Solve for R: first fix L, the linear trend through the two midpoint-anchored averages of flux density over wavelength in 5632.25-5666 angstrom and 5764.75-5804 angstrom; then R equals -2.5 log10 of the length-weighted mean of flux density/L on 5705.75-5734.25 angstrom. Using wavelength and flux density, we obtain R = 0.01 mag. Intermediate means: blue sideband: 3.77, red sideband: 3.82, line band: 3.77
